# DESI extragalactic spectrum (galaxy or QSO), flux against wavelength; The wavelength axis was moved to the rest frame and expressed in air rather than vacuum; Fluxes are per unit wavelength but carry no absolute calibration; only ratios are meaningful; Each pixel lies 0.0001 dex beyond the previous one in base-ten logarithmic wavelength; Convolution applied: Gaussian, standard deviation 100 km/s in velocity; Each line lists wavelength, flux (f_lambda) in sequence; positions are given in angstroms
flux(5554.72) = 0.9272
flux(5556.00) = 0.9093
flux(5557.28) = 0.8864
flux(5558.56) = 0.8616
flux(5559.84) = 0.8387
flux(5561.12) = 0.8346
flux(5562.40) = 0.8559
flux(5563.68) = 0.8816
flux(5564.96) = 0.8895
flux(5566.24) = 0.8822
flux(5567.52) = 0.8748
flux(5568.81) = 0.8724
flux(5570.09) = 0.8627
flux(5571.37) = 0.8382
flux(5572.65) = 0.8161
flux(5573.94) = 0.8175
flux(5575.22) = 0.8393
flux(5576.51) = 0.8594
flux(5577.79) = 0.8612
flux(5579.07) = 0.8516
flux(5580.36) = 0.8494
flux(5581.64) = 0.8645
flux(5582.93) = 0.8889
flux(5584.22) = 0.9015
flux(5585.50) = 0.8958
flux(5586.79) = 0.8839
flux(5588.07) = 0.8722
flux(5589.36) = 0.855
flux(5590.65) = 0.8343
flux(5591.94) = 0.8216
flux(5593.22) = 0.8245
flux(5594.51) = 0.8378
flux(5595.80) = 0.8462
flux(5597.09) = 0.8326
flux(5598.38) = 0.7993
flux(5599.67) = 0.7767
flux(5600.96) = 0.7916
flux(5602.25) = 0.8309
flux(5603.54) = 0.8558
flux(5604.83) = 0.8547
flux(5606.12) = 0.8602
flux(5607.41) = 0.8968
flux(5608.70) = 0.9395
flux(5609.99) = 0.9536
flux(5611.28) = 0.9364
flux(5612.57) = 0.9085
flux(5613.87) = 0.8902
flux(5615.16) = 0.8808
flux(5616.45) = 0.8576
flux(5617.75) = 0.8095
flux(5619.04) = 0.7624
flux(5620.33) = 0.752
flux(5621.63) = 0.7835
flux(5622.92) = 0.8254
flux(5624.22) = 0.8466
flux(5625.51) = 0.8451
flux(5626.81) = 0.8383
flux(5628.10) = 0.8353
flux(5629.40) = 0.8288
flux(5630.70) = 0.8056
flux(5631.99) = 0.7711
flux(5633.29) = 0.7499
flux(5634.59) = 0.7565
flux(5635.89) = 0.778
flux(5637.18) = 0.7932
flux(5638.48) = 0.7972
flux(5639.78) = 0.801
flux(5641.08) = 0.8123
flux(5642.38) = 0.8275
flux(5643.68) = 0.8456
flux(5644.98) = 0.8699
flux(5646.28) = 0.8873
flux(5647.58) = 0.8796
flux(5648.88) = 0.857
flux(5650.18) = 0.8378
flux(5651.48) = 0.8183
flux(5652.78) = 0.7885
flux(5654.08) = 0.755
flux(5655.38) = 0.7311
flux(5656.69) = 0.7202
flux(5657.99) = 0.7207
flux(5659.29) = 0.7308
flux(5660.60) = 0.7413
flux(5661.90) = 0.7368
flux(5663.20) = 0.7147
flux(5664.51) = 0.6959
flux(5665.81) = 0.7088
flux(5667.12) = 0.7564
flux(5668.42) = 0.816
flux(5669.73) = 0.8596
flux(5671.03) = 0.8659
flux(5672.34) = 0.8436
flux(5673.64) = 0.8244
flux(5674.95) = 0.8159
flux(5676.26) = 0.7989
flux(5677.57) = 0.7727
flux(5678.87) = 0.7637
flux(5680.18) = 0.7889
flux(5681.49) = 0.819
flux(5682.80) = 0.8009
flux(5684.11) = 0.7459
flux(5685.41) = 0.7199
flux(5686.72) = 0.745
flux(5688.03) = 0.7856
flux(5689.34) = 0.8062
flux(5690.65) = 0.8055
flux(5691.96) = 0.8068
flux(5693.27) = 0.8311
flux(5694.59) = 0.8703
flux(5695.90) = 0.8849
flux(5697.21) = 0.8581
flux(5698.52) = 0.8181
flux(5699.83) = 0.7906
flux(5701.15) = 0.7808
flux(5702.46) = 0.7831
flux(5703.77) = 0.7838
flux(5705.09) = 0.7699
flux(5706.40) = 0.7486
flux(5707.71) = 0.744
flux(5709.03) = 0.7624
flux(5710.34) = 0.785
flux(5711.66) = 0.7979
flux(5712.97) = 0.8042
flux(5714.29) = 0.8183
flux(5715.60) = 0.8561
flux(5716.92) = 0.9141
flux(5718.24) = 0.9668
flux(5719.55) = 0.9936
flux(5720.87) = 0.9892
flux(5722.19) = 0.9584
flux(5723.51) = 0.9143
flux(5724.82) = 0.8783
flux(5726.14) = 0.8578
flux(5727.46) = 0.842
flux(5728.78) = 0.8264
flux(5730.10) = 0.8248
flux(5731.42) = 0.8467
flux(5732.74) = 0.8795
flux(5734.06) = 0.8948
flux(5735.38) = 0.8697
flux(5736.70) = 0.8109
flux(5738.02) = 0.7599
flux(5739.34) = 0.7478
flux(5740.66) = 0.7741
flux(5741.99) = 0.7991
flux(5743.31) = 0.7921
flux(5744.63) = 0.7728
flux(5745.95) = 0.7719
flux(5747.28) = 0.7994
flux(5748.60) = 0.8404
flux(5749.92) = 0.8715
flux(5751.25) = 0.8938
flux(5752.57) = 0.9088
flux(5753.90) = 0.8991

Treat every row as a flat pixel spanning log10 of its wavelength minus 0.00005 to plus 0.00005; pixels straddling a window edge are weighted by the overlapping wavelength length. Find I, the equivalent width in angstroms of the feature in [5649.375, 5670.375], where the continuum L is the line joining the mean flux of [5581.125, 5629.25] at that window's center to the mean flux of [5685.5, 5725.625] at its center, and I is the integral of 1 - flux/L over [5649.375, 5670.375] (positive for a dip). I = 2.1 angstroms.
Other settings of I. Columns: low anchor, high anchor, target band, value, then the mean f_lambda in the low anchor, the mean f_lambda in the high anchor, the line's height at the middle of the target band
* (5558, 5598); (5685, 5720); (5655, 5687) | 2.15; 0.856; 0.816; 0.826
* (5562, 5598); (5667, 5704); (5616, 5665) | 1.95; 0.857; 0.806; 0.828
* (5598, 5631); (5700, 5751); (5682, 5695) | 0.72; 0.846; 0.832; 0.837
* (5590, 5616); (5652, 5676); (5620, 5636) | 0.37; 0.859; 0.769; 0.822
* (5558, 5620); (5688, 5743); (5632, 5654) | 0.82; 0.857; 0.835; 0.847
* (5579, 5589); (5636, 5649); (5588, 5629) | 0.65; 0.876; 0.834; 0.859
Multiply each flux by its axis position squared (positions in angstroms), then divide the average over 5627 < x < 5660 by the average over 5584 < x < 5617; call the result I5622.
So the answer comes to 0.9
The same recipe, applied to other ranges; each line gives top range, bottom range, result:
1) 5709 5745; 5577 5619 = 1.03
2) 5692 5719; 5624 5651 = 1.02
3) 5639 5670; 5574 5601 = 0.95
